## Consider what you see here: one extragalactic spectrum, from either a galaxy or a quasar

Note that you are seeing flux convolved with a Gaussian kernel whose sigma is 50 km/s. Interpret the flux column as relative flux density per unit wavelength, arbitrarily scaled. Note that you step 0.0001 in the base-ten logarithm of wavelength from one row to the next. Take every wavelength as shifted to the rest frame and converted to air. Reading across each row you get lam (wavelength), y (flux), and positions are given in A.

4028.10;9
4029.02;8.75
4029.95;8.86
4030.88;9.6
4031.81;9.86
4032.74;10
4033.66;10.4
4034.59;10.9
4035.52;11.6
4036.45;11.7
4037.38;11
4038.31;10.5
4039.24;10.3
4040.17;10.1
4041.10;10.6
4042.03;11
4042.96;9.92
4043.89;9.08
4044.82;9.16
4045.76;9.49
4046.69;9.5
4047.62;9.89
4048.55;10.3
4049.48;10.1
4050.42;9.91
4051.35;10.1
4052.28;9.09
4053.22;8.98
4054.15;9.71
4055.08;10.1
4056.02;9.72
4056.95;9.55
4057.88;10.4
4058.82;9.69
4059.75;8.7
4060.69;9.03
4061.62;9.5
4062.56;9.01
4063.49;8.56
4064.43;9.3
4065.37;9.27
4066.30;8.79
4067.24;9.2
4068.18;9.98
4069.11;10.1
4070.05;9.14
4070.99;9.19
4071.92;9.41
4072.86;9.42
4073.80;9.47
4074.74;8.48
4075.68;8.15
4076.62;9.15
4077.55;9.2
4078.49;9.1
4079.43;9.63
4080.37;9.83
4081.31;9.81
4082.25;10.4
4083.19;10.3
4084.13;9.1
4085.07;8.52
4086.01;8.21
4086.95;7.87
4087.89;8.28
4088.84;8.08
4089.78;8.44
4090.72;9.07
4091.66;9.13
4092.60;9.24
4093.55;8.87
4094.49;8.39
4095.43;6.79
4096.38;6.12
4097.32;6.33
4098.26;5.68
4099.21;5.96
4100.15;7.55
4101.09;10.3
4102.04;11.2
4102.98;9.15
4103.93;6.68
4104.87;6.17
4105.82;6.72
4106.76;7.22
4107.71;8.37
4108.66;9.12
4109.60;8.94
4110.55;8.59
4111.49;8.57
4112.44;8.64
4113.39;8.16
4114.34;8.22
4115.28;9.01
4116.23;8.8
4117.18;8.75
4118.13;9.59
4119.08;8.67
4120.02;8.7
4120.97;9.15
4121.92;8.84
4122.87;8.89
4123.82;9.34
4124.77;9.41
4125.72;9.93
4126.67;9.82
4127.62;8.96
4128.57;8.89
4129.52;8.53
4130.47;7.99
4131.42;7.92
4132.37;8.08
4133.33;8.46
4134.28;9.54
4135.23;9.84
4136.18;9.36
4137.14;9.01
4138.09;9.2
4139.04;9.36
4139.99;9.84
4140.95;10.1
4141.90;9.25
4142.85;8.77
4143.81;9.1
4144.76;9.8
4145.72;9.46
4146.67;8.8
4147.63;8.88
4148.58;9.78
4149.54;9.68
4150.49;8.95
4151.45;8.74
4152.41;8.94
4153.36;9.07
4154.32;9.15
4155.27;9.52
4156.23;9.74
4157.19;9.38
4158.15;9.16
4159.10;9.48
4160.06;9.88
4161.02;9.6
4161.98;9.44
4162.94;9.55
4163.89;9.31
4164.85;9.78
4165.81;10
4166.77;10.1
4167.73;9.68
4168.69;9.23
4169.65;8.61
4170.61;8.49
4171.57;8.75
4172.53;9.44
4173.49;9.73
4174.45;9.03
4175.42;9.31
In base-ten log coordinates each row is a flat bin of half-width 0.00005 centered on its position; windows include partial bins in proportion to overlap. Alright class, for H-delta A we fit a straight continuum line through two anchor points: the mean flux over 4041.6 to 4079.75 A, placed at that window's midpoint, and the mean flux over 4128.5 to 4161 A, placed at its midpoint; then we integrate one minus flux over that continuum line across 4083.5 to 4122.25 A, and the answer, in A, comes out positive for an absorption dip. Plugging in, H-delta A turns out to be 4.3 A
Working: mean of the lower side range 9.45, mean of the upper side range 9.18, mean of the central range 8.28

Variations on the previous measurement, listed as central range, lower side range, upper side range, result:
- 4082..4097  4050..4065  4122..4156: 1.3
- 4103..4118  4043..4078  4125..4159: 1.7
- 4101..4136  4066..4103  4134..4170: 1.4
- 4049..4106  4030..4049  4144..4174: 6.1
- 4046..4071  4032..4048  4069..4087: 0.7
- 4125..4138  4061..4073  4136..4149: 0.5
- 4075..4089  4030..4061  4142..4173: 1.0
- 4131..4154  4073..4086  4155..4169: 0.9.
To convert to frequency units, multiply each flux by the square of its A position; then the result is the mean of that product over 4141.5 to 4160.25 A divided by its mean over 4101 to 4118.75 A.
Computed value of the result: 1.11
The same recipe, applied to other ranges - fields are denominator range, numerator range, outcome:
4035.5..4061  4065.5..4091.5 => 0.93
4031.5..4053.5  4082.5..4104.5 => 0.83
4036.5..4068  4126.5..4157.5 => 0.98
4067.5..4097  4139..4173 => 1.09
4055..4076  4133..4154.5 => 1.04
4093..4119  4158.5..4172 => 1.20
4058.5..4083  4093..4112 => 0.86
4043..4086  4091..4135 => 0.92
